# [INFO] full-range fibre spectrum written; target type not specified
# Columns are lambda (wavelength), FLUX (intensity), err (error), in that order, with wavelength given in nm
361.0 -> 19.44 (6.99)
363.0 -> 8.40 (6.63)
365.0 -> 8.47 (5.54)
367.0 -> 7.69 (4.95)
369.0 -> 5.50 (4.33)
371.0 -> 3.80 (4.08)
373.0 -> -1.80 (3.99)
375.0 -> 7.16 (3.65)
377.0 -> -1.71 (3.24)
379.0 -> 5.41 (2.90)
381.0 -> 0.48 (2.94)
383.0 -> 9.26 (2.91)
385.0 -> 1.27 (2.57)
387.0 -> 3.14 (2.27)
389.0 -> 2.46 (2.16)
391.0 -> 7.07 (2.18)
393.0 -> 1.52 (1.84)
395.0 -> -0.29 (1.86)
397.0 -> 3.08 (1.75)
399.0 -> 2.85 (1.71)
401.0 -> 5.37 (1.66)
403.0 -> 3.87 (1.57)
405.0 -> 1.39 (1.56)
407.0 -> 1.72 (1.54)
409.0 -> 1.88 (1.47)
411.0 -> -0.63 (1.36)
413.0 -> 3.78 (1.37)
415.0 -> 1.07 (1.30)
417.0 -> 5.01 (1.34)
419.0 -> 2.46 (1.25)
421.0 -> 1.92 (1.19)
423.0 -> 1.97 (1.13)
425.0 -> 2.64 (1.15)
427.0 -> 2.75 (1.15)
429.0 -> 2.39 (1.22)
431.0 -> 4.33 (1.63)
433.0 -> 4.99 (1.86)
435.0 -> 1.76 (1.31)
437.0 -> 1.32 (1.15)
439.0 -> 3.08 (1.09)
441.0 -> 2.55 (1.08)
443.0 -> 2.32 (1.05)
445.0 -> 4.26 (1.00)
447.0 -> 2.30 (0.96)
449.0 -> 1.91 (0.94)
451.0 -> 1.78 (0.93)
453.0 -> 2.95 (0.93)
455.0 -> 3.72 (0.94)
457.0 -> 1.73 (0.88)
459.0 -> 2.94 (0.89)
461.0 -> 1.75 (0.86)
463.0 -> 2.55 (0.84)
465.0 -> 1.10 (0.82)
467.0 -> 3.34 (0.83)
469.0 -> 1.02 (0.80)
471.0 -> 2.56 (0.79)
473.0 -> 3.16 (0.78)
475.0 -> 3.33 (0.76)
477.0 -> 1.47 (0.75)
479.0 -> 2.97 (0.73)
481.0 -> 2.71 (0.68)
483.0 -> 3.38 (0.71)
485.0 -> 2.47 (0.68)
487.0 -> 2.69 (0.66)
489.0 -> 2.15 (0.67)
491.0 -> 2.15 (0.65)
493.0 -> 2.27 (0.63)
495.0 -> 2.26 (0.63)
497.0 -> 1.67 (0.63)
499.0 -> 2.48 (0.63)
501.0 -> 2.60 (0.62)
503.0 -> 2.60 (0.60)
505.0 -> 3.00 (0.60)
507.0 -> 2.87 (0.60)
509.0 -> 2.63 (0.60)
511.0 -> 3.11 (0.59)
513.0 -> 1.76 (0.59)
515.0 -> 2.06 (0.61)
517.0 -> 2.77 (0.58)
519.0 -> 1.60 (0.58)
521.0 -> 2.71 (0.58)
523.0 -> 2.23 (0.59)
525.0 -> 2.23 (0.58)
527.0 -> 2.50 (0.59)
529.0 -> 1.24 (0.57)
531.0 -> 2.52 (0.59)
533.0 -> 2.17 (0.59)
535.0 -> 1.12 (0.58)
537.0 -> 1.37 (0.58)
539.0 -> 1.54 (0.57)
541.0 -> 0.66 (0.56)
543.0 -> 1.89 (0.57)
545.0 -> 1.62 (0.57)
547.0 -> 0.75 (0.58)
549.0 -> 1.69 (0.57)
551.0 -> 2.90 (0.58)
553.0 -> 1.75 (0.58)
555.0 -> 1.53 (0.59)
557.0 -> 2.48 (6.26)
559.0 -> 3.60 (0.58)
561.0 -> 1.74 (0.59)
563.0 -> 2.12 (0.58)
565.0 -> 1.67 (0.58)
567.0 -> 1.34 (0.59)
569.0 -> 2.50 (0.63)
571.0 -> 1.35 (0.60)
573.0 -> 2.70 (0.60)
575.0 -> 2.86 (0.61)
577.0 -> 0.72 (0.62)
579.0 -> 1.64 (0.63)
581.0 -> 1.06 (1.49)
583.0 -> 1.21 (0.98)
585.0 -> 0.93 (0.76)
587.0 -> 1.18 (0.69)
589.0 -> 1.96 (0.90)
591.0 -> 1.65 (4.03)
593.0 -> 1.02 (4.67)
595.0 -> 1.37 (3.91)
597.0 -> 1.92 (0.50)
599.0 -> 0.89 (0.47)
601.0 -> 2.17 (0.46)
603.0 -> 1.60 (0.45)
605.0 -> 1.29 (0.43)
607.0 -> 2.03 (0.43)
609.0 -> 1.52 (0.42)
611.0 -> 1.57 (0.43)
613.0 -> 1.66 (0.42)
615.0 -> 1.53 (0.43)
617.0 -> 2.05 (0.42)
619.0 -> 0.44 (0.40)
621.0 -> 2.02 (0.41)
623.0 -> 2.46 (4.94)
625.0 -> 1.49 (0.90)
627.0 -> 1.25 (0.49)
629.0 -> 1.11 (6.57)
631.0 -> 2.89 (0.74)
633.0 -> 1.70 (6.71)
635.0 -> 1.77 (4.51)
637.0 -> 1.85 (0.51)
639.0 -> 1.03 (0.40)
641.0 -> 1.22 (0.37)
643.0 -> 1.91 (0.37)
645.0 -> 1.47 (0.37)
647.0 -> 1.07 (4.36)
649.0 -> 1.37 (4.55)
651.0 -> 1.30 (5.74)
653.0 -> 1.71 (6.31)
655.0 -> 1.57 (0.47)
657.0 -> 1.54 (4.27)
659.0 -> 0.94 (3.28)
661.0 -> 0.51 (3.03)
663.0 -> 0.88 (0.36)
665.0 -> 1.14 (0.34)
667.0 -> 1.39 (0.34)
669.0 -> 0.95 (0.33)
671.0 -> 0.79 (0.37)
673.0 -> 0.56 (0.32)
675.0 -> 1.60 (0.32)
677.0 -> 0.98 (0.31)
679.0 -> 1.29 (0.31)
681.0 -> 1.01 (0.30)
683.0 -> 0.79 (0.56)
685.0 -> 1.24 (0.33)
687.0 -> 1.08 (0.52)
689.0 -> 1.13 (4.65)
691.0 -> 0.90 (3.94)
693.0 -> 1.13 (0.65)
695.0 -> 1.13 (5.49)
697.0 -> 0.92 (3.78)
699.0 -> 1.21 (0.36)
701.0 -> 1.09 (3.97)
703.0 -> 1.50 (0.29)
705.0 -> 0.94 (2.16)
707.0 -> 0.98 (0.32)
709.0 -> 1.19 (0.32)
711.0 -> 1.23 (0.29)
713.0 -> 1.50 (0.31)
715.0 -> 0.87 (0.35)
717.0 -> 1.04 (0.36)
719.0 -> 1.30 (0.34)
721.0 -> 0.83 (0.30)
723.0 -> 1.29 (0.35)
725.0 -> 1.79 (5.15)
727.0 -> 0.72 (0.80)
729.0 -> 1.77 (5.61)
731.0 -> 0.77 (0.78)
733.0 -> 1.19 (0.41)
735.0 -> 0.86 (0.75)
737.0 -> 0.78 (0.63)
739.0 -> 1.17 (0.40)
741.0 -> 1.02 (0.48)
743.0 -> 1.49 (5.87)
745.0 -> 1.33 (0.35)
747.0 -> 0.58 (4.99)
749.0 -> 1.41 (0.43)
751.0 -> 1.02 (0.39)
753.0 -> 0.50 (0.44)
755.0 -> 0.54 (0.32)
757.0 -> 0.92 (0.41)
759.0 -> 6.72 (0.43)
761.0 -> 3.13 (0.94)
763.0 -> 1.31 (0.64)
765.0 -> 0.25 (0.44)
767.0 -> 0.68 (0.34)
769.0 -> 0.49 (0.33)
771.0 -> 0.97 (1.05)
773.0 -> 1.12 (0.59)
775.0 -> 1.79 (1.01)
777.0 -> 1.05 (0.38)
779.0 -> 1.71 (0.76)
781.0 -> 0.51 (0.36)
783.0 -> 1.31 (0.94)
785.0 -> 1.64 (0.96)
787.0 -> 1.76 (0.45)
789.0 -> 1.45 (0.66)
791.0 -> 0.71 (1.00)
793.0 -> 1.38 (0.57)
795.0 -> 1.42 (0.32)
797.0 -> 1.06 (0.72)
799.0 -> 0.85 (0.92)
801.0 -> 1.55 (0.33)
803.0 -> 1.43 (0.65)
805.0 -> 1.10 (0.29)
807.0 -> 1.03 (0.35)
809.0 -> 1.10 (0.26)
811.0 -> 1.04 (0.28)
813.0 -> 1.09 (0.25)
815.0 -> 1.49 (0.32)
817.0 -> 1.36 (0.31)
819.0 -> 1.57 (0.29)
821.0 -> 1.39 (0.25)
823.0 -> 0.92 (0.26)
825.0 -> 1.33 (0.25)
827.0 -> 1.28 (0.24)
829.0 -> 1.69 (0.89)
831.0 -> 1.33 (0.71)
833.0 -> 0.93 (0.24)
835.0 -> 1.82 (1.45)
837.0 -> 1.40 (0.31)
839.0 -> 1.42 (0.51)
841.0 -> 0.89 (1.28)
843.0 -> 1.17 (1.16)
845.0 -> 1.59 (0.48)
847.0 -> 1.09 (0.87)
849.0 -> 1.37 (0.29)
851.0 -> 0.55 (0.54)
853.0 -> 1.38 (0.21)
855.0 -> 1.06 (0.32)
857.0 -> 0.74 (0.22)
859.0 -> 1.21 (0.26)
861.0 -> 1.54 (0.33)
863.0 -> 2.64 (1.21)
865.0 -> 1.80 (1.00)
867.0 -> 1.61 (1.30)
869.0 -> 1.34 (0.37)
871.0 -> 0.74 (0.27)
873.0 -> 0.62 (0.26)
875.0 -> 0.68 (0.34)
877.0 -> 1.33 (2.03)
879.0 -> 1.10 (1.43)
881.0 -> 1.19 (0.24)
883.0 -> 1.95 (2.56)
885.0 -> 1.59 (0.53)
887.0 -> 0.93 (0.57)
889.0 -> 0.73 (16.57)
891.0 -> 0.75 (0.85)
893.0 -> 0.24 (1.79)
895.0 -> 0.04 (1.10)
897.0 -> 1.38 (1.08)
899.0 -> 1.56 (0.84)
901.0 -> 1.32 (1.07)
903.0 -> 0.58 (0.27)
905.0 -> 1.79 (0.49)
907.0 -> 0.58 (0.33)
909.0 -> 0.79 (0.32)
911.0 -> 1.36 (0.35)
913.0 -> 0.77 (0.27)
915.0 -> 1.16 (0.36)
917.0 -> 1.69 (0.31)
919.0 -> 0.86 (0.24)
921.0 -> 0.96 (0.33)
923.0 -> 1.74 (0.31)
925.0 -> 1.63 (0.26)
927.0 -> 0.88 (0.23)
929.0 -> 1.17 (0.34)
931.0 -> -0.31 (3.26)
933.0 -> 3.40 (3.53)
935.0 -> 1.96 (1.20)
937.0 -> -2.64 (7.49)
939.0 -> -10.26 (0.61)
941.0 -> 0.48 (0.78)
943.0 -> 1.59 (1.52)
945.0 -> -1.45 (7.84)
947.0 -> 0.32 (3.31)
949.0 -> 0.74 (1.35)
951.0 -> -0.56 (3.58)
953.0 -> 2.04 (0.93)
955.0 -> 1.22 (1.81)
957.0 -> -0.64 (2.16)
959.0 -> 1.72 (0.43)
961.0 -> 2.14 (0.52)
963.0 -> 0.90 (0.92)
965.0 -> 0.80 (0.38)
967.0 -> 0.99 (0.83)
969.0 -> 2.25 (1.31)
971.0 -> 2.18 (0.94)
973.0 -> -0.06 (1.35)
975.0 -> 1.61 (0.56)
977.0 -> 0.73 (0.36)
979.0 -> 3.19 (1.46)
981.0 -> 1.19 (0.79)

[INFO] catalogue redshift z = 1.038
